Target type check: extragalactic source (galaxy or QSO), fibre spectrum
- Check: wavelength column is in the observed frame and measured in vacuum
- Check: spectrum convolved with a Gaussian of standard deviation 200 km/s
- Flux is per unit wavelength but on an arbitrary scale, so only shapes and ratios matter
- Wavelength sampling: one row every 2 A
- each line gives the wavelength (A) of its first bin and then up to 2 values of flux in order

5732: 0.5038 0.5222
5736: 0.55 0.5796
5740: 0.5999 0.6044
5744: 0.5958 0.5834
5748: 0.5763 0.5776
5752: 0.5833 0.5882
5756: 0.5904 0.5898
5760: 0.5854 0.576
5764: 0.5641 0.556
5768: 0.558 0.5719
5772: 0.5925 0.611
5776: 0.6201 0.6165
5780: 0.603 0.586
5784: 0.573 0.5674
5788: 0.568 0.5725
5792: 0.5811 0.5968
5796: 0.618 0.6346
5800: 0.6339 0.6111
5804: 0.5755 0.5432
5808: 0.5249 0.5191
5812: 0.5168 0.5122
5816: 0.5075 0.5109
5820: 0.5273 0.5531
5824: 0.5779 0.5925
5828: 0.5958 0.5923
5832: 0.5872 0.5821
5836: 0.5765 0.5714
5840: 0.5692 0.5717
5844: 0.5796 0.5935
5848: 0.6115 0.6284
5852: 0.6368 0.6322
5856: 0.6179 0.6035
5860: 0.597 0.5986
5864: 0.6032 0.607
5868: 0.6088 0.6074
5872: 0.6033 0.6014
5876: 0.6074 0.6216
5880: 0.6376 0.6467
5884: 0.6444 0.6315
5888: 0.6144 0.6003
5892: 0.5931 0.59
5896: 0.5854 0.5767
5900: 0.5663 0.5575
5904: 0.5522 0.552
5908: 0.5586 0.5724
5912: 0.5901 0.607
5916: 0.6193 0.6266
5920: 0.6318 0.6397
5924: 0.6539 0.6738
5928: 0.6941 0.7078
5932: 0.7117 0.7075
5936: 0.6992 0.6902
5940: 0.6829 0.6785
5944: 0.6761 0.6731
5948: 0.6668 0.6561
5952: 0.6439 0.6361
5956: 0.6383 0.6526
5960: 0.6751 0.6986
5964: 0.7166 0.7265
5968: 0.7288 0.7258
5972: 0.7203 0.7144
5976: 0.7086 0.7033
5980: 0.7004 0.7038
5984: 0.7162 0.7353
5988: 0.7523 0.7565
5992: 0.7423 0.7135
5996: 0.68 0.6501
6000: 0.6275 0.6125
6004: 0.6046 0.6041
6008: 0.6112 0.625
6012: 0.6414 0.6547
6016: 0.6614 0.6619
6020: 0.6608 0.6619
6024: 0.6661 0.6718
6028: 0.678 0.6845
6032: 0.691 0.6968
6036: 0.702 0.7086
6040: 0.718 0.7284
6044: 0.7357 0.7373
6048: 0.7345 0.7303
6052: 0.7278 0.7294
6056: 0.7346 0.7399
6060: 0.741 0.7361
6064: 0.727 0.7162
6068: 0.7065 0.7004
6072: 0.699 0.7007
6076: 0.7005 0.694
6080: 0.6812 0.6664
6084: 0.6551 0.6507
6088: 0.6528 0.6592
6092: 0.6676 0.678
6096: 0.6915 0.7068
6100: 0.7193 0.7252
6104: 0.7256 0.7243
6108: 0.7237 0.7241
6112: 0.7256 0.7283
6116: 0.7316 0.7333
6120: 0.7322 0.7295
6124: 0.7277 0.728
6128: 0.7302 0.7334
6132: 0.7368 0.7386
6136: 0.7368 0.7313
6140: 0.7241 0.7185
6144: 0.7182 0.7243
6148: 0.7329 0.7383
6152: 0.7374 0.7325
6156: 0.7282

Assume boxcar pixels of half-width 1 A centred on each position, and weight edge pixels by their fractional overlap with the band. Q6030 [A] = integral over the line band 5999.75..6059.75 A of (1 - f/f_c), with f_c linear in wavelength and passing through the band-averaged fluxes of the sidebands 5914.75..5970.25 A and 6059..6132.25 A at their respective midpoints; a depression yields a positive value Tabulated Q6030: 1.0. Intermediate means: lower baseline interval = 0.675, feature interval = 0.683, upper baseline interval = 0.708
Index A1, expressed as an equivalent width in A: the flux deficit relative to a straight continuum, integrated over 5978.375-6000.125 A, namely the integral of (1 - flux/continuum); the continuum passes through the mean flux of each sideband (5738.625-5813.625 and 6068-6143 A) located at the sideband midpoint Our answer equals -1.5 A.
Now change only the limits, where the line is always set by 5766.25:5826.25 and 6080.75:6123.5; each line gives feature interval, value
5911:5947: -2.05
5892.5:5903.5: 0.72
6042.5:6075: -1.94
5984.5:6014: -0.46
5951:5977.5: -1.96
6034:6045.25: -0.68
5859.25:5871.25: -0.05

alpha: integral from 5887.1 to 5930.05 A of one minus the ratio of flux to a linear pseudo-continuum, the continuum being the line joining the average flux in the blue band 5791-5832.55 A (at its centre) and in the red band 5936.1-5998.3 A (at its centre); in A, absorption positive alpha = 2.8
